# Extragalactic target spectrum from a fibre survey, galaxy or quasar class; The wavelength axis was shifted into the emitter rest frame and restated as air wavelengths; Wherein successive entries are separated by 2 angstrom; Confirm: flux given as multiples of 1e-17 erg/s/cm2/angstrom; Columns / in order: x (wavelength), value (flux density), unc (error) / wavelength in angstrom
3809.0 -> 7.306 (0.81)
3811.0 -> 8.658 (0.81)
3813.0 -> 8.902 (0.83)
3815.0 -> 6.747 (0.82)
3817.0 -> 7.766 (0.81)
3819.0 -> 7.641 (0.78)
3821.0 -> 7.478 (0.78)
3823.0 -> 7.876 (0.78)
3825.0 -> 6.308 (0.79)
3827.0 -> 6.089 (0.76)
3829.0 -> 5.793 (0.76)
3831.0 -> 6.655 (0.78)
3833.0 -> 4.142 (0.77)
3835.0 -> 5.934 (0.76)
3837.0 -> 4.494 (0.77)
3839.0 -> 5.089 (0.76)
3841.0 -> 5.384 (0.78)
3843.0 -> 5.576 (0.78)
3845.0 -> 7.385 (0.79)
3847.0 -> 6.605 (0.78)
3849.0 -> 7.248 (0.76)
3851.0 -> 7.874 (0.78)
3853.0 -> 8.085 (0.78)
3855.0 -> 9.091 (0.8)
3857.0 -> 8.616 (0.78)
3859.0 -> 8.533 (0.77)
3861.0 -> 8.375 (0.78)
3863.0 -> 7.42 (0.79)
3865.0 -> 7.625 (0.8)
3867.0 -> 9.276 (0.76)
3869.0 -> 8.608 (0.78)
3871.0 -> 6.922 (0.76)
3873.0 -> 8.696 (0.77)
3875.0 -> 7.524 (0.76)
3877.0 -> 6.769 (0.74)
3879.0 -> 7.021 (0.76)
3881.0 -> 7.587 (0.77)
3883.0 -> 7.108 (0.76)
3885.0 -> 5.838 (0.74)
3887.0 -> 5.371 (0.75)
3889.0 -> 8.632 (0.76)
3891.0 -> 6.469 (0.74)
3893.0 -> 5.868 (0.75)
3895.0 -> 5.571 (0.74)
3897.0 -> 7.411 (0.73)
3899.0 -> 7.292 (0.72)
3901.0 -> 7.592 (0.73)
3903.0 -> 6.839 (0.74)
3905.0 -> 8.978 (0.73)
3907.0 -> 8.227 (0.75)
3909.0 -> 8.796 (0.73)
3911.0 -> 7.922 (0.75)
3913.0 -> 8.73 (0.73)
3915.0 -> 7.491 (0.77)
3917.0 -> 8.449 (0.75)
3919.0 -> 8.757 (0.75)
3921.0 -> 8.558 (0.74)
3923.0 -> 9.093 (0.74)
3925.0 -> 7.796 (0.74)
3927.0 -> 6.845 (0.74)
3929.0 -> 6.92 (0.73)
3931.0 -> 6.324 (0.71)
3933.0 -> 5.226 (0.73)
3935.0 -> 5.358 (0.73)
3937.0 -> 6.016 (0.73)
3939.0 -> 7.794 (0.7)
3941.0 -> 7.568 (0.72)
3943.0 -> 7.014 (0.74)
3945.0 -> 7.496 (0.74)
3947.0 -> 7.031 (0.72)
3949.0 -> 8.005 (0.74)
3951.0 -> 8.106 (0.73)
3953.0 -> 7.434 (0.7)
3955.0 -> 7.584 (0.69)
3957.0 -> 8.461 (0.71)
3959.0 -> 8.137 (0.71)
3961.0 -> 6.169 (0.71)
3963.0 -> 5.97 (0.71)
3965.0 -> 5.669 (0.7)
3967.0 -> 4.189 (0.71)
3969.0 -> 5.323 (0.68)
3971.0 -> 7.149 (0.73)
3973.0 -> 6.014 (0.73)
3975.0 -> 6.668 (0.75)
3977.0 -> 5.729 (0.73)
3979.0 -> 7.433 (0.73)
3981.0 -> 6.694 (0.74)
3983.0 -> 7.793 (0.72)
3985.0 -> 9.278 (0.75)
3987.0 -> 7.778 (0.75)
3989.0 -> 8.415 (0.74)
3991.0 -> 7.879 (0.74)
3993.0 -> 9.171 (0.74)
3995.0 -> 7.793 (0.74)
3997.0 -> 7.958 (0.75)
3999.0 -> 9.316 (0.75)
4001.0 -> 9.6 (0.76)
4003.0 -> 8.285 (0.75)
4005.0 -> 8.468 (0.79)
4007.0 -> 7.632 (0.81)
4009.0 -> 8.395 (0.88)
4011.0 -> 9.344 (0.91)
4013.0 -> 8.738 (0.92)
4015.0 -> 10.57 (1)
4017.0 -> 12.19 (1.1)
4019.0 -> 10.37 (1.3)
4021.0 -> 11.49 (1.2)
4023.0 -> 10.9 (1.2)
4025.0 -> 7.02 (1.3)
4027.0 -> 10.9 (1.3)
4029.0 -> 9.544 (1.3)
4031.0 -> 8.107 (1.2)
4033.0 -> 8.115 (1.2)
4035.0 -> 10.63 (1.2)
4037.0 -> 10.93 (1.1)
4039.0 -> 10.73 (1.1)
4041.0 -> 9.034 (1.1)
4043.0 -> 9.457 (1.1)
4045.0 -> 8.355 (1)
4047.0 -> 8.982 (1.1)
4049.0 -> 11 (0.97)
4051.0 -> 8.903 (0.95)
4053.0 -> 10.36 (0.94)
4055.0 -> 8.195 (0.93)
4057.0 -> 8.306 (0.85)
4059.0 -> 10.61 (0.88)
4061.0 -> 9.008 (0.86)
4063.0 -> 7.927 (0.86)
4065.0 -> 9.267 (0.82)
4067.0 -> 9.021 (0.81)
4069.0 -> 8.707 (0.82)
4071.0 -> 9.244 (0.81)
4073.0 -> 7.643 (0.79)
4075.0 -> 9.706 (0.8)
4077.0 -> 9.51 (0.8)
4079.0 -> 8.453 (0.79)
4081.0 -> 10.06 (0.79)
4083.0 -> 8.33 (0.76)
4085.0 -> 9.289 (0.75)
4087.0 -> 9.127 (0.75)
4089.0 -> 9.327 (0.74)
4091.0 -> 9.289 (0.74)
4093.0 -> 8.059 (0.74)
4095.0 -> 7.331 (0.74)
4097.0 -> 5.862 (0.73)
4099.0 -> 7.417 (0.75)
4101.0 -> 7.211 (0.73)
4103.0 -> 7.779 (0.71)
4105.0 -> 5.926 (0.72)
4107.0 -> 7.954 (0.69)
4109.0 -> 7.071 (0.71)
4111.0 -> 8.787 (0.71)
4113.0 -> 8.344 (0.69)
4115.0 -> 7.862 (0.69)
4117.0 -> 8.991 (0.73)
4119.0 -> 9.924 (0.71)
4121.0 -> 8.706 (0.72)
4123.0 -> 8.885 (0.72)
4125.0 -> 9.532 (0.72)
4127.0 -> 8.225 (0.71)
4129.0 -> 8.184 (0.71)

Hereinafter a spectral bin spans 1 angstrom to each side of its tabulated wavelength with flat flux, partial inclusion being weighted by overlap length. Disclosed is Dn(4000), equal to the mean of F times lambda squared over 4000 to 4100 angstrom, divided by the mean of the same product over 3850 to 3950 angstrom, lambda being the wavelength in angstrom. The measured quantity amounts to 1.31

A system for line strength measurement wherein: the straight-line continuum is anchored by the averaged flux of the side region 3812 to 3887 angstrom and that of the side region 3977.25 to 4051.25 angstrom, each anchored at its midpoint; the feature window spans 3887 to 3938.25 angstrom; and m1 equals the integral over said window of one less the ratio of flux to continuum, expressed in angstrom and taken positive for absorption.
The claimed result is 3.2 angstrom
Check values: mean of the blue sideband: 7.11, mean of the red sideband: 9.08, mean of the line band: 7.37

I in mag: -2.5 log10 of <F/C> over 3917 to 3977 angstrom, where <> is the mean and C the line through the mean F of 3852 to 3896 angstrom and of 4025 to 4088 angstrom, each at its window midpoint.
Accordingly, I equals 0.17 mag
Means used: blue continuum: 7.5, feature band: 6.99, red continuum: 9.24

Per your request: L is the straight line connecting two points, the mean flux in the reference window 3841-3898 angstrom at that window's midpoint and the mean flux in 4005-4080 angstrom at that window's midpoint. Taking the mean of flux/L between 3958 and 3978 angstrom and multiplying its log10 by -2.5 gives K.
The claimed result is 0.36 mag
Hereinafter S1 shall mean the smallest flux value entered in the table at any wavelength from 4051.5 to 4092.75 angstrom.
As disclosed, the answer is 7.643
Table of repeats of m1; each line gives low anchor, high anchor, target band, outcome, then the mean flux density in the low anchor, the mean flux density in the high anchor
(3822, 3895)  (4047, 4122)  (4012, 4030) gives -4.5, 6.98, 8.61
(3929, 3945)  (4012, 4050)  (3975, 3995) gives 1.2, 6.56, 9.85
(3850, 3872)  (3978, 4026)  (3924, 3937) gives 3.3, 8.22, 8.85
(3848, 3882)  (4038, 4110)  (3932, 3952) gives 3.1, 7.96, 8.68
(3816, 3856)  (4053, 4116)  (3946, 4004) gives 1.8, 6.63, 8.44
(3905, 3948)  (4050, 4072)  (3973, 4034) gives -1.9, 7.53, 9.05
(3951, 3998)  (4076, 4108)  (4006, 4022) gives -4.9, 7.18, 8.18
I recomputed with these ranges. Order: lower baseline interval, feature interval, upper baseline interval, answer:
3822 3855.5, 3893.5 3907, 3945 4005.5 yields -0.064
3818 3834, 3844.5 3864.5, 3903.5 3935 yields -0.152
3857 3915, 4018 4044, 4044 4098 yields -0.141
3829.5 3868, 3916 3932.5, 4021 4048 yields 0.035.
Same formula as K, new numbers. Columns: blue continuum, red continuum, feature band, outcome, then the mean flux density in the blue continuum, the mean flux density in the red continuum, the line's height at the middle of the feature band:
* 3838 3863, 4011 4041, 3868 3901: 0.11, 7.33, 9.96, 7.84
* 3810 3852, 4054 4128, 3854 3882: -0.16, 6.65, 8.51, 6.91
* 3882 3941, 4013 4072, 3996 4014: 0.03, 7.29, 9.57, 8.92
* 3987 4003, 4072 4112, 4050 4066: -0.09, 8.52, 8.21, 8.32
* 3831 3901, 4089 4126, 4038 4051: -0.22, 7.04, 8.09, 7.81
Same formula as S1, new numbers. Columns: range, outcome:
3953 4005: 4.189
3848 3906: 5.371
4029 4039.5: 8.107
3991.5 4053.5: 7.02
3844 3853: 6.605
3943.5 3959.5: 7.031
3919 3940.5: 5.226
